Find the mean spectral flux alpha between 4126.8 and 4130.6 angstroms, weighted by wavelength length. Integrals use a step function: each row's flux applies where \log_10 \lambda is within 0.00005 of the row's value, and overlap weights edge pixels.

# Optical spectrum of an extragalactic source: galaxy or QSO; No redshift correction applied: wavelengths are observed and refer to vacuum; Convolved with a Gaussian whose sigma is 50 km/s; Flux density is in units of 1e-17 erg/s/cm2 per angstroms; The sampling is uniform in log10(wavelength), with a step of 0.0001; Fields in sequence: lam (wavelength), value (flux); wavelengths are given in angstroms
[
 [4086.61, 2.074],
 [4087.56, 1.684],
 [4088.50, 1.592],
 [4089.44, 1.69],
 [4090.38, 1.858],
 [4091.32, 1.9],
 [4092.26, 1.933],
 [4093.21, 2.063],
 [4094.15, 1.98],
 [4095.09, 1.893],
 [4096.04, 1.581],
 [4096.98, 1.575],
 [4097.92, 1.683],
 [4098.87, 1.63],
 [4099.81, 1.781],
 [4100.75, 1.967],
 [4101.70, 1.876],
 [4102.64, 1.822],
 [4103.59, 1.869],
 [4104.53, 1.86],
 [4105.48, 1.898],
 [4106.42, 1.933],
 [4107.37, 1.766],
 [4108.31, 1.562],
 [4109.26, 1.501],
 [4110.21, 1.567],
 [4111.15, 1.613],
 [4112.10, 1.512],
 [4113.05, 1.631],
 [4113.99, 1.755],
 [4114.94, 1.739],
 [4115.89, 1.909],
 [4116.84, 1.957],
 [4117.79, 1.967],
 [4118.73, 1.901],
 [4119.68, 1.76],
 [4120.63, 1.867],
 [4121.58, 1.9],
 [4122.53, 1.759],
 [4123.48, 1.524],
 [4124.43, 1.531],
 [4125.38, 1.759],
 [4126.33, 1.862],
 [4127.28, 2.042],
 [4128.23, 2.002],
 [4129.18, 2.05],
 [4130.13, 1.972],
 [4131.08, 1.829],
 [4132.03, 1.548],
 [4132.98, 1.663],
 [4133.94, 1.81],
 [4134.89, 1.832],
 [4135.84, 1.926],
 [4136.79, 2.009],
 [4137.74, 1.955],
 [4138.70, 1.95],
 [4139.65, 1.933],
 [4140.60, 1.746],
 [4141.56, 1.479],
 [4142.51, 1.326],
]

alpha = 2.02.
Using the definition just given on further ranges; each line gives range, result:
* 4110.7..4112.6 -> 1.56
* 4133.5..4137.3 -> 1.9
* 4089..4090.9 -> 1.78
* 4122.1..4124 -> 1.64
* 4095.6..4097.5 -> 1.59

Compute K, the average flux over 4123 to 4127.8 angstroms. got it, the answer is 1.75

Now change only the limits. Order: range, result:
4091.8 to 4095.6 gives 1.96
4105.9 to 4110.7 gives 1.67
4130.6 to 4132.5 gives 1.69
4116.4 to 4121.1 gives 1.89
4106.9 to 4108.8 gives 1.66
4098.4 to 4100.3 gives 1.72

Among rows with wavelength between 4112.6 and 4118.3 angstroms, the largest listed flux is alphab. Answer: 1.967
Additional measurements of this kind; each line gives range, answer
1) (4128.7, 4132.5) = 2.05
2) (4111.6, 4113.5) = 1.631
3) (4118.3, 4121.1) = 1.901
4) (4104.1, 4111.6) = 1.933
